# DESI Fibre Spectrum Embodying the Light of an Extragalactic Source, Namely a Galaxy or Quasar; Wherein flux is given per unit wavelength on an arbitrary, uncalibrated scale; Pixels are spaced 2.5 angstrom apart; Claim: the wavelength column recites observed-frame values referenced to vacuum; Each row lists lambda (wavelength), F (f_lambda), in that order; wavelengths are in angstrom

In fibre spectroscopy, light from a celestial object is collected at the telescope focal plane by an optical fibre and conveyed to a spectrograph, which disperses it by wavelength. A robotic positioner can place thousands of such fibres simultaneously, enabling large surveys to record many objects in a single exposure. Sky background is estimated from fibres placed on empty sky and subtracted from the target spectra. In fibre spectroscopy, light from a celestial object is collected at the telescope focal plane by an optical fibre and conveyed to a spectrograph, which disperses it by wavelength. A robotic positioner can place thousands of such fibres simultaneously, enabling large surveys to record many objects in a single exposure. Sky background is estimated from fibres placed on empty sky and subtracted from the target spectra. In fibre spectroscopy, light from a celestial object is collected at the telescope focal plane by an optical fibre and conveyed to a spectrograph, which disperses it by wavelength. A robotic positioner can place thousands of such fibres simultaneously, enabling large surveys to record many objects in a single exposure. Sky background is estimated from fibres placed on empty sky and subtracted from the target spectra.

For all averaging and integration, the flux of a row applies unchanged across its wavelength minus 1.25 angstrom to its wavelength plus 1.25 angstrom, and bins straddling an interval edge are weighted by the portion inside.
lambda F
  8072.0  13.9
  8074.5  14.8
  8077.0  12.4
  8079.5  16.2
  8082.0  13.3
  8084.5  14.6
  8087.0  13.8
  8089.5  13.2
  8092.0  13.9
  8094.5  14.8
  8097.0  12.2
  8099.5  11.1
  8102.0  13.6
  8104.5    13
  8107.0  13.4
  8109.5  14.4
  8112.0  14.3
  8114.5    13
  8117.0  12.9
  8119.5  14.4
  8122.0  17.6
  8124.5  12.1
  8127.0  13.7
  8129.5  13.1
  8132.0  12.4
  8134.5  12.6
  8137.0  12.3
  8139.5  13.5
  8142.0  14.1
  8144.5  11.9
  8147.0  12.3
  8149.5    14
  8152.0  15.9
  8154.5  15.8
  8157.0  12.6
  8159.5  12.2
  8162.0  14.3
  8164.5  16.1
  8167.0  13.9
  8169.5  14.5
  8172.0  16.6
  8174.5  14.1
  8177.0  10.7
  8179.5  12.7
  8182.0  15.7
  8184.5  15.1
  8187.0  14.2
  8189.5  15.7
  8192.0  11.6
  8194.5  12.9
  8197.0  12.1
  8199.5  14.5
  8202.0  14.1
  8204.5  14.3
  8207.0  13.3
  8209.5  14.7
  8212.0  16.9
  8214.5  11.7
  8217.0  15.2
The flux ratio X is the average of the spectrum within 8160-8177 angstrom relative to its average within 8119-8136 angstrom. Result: 1.06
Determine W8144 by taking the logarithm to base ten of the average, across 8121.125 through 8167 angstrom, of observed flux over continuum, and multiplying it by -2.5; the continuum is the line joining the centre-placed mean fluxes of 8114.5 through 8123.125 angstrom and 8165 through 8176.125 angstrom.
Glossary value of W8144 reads 0.08 mag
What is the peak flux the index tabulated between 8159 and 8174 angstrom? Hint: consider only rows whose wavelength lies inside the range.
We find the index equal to 16.6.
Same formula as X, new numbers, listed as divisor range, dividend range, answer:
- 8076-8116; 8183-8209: 1.02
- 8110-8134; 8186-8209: 1.00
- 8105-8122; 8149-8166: 1.03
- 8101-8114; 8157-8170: 1.02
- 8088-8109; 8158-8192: 1.07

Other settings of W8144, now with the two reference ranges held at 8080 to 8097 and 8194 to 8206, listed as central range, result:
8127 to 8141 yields 0.073 mag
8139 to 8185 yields -0.022 mag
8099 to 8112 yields 0.042 mag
